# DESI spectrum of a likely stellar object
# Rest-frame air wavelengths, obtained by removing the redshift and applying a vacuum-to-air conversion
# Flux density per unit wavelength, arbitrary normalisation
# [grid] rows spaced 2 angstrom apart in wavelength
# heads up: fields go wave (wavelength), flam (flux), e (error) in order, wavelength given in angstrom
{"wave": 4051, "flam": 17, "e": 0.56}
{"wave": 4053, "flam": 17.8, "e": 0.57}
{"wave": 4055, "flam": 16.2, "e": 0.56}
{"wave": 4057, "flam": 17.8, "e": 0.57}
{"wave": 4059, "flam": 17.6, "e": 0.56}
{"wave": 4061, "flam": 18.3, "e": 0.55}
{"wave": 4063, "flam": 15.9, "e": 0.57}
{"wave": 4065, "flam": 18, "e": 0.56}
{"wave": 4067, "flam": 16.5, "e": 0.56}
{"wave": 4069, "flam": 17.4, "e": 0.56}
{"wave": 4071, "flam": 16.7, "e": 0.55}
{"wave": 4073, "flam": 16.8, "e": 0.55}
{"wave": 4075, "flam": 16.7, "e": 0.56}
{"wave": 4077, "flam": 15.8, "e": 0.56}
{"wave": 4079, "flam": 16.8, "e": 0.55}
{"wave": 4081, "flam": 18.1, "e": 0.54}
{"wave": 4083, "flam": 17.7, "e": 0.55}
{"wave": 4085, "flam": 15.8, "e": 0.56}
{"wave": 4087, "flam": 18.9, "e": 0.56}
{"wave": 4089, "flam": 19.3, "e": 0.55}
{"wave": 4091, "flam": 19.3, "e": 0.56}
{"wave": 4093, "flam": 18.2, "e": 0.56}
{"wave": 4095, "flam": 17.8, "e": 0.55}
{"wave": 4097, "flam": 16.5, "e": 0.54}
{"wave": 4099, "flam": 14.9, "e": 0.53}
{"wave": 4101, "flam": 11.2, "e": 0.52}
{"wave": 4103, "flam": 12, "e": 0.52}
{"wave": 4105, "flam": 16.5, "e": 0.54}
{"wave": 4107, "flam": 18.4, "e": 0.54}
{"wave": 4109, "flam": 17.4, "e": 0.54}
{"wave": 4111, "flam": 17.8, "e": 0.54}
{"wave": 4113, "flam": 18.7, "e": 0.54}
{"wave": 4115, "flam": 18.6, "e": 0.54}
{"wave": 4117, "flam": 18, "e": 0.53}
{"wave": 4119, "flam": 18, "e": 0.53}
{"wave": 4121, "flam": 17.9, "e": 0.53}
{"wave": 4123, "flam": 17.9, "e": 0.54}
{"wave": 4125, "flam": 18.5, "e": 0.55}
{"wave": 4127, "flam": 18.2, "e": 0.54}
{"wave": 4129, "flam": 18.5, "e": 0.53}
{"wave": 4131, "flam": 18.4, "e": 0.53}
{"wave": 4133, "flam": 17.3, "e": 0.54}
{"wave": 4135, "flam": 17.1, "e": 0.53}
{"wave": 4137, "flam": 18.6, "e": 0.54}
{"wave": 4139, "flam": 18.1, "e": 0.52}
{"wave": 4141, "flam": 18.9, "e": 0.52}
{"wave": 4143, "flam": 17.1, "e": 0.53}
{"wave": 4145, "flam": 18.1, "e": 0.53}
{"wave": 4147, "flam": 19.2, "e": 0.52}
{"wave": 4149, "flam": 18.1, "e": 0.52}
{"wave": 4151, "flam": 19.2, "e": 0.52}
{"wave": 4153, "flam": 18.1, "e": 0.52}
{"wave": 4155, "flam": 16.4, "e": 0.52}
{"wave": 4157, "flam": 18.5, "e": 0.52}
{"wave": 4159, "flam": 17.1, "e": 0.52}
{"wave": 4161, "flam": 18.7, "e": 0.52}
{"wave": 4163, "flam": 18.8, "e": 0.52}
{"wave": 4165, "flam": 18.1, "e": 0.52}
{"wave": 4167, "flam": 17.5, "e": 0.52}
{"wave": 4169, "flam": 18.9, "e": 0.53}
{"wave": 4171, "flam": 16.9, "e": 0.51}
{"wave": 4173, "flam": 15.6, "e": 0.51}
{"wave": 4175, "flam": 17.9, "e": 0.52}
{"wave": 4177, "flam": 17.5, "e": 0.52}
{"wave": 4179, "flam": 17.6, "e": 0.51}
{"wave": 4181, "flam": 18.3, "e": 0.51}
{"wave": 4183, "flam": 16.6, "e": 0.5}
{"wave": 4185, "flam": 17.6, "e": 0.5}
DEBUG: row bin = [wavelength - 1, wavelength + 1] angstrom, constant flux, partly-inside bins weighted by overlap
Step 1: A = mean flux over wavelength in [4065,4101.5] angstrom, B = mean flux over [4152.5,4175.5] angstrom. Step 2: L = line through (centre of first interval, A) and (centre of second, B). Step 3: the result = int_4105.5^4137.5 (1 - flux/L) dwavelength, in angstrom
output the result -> -1.3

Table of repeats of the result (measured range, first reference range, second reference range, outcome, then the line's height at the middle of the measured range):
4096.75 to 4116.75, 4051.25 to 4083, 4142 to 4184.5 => 1.3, 17.4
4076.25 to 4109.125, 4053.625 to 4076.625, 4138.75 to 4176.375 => 1.1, 17.3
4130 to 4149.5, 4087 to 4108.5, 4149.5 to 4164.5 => -0.5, 17.7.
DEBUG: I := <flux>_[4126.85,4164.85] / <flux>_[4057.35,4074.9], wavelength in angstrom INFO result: 1.1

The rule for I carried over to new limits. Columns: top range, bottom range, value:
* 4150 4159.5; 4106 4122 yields 0.99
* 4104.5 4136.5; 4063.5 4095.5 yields 1.03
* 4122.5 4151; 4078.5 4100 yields 1.03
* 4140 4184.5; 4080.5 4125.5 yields 1.04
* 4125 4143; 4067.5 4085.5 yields 1.07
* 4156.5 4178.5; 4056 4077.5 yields 1.04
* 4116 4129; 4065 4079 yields 1.08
